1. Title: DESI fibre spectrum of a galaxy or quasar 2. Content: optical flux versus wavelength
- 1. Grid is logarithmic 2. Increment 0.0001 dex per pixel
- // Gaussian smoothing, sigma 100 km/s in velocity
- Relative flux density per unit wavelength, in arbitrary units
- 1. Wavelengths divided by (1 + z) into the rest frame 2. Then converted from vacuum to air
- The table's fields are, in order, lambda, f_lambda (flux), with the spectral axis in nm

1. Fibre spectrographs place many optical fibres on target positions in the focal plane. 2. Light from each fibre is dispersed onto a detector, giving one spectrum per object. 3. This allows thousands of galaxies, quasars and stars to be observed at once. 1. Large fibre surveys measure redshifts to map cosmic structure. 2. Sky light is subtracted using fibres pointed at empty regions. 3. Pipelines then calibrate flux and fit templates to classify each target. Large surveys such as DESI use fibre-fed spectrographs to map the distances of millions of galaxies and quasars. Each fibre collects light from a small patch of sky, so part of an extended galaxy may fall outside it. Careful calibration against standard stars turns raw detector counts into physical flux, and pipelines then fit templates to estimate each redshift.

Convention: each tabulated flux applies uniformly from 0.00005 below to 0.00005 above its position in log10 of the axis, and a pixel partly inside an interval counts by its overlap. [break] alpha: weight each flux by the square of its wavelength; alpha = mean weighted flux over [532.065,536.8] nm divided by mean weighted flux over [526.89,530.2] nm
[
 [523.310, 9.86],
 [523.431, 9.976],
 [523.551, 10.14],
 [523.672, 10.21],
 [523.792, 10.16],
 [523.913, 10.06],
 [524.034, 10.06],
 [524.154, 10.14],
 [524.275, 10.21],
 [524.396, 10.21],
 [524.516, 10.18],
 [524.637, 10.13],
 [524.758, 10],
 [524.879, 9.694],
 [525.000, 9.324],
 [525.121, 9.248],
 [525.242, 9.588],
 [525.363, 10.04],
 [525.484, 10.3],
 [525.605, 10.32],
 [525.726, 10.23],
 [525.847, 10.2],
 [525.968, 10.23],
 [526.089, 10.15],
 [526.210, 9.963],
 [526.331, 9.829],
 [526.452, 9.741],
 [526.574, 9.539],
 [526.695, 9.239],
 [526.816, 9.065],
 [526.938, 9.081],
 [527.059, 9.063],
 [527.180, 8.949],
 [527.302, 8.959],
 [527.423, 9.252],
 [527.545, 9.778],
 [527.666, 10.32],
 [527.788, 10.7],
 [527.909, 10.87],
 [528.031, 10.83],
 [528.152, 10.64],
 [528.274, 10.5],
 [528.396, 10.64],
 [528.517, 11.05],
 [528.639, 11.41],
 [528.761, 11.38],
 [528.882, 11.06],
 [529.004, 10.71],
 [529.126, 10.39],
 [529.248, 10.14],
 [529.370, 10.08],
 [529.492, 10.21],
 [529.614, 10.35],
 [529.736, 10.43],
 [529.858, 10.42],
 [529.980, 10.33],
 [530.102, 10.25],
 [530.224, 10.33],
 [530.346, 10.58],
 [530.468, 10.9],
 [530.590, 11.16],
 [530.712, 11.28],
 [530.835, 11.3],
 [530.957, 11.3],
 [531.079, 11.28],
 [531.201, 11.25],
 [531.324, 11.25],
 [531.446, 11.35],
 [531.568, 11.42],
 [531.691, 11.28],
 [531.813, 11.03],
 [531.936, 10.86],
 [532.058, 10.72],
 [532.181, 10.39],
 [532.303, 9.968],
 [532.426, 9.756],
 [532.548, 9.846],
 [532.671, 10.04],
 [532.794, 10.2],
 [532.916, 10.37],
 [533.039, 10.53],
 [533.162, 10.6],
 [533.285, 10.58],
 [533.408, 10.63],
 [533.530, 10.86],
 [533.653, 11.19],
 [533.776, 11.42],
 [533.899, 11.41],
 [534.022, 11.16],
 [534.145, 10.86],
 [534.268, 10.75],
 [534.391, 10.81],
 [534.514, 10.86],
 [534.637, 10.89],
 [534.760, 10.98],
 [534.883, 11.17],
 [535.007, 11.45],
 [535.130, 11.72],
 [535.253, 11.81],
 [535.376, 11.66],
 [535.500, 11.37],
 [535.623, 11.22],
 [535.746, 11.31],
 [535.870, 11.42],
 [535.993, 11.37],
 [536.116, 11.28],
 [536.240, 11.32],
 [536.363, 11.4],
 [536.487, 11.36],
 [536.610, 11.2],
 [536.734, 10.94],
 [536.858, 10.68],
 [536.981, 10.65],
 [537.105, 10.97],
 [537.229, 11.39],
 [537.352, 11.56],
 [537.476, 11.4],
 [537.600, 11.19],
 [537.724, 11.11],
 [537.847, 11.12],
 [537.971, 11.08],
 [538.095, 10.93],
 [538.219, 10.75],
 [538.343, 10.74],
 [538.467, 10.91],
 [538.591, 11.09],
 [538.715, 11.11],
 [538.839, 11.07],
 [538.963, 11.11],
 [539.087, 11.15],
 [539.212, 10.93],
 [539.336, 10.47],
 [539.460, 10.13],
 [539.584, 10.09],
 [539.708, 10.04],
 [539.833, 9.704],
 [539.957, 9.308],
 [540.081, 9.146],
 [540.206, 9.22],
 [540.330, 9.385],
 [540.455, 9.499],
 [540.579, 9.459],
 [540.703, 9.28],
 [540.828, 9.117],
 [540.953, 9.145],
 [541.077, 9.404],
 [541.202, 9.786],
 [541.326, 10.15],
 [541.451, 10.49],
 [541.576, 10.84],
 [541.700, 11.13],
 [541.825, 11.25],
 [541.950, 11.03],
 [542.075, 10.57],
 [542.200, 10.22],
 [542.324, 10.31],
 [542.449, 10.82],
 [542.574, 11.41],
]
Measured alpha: 1.1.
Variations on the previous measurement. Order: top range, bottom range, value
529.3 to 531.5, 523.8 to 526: 1.10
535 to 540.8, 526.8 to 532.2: 1.05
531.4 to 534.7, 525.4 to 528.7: 1.09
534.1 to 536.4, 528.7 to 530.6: 1.09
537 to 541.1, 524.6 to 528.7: 1.09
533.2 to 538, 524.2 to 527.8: 1.19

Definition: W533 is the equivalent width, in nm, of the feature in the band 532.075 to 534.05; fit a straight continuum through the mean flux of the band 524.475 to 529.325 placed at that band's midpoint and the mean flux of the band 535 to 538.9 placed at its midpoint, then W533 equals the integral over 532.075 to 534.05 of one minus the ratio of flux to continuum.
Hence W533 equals 0.04 nm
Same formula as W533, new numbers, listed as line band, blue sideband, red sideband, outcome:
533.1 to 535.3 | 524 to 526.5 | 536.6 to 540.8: -0.15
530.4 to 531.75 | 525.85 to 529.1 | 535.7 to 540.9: -0.13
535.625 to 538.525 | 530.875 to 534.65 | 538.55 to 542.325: -0.19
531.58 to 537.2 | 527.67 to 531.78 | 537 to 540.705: -0.15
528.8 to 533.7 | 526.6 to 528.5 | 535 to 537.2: -0.09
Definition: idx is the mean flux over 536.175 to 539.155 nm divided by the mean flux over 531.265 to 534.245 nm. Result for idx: 1.0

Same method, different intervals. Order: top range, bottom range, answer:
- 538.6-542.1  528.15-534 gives 0.95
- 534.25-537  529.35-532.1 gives 1.03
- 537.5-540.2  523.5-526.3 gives 1.06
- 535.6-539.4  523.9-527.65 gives 1.14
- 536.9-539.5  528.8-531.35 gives 1.03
